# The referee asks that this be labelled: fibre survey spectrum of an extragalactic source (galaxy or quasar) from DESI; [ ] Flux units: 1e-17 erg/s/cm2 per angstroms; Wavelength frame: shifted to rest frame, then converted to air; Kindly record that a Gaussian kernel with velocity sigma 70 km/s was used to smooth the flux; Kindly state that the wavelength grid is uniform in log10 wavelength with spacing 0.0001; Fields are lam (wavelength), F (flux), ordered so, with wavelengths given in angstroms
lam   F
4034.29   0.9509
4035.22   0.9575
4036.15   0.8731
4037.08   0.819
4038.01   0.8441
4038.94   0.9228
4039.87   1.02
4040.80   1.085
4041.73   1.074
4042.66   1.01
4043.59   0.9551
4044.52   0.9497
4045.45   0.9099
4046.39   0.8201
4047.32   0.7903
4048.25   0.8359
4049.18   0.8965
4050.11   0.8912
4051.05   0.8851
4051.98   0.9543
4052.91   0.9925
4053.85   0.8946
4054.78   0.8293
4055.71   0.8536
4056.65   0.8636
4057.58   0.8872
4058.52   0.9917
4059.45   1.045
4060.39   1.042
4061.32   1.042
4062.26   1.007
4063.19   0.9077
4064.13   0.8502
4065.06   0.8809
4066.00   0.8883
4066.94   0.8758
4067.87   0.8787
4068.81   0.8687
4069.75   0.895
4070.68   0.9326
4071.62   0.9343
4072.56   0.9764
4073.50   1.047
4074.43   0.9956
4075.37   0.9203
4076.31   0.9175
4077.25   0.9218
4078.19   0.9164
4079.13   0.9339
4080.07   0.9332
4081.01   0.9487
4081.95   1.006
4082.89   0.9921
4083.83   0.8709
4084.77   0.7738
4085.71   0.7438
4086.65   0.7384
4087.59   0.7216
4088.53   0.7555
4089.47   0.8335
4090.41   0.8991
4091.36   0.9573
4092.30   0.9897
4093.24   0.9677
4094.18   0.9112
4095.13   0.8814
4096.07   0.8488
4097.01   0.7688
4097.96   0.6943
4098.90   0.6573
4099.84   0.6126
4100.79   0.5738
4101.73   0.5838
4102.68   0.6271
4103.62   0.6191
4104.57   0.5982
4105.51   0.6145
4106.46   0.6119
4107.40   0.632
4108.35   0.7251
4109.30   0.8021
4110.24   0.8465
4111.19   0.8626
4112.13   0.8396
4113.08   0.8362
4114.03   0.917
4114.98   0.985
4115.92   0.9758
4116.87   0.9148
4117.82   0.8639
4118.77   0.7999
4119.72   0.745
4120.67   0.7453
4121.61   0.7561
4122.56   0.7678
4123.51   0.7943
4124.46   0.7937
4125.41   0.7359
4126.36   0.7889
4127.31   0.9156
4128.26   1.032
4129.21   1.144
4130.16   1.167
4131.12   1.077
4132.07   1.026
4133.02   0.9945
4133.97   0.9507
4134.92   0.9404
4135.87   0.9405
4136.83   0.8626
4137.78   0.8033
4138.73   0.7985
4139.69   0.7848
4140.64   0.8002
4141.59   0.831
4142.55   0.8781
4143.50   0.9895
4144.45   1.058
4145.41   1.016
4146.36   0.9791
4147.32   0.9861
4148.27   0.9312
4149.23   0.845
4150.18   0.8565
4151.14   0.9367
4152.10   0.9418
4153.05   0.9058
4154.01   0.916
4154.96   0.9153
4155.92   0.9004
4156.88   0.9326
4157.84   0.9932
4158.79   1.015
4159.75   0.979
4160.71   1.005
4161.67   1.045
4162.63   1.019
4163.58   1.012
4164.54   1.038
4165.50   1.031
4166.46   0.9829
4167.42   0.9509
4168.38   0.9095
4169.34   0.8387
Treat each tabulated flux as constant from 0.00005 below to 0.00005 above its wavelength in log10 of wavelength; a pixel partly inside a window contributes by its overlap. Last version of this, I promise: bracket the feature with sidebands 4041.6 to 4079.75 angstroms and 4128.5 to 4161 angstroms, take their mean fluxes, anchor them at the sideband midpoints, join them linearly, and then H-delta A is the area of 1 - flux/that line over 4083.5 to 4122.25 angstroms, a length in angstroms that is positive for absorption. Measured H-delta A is 6.3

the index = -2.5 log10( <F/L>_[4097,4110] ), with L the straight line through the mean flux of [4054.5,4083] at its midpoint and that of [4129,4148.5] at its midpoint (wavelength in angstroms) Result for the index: 0.40 mag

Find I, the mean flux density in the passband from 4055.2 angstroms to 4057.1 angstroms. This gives 0.857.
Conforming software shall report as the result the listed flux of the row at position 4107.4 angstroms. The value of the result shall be 0.632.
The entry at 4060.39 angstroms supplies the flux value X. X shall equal 1.042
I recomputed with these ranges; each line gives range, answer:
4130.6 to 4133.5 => 1.03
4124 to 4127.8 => 0.81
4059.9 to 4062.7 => 1.03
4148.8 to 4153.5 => 0.898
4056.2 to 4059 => 0.916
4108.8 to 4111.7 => 0.838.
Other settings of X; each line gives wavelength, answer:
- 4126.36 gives 0.7889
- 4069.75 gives 0.895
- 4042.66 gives 1.01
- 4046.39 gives 0.8201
